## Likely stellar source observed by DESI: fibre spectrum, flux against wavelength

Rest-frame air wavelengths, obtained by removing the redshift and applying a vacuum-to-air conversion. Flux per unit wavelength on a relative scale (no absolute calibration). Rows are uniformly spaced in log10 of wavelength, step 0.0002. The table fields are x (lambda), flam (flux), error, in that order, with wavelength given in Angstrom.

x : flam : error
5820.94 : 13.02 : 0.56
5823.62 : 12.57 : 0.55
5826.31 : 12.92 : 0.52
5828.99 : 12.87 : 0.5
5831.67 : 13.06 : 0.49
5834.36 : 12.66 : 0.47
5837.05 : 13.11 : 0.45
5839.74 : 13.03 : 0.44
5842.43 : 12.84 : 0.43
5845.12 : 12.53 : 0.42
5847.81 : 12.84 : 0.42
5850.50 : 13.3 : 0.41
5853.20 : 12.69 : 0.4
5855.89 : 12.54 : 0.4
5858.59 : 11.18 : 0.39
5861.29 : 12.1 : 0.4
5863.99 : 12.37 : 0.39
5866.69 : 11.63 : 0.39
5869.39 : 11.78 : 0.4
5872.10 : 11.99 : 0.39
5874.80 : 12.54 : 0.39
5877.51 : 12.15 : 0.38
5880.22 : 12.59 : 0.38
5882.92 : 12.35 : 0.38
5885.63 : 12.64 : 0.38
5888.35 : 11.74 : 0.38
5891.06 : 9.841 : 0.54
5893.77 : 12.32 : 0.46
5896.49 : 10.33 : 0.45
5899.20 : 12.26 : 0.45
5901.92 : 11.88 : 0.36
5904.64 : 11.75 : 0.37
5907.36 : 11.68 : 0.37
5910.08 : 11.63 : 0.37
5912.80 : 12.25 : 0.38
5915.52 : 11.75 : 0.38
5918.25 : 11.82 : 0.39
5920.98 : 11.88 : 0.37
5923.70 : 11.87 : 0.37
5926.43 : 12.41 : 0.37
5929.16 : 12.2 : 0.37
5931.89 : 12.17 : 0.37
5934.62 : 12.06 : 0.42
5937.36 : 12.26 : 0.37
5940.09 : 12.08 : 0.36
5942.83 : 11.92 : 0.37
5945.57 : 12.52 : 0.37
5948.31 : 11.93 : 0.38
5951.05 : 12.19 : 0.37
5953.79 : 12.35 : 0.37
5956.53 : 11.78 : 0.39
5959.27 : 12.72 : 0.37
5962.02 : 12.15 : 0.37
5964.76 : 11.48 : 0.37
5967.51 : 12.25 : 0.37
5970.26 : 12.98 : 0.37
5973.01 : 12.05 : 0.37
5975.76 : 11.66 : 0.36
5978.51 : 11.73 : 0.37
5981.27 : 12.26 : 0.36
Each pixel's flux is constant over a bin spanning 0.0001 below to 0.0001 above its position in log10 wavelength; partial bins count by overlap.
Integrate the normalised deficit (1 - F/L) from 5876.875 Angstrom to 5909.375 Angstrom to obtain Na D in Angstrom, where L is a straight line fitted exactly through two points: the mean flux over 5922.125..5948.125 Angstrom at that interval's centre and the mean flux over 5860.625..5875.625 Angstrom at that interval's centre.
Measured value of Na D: 0.8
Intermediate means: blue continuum 12.1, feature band 11.8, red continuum 12.2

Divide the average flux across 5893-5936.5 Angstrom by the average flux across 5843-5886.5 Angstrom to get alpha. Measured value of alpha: 0.96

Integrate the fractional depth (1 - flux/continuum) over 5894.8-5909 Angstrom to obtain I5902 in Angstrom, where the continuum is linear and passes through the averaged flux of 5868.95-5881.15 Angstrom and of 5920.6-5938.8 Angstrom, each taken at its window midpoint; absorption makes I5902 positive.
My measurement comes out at 0.7 Angstrom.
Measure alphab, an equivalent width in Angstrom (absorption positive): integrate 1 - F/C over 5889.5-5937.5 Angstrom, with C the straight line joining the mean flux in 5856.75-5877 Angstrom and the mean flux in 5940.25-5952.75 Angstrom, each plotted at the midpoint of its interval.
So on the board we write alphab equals 1.10 Angstrom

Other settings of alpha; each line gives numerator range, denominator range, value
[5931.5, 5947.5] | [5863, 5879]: 1.01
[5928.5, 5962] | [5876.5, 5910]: 1.03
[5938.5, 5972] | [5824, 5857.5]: 0.95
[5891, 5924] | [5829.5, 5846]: 0.91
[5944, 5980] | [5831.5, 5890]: 0.98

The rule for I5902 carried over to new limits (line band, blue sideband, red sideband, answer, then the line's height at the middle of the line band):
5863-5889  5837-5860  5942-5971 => 0.7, 12.5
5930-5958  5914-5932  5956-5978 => -0.1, 12.1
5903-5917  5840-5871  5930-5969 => 0.5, 12.2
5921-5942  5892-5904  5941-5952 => -0.3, 12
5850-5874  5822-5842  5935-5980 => 1.1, 12.7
